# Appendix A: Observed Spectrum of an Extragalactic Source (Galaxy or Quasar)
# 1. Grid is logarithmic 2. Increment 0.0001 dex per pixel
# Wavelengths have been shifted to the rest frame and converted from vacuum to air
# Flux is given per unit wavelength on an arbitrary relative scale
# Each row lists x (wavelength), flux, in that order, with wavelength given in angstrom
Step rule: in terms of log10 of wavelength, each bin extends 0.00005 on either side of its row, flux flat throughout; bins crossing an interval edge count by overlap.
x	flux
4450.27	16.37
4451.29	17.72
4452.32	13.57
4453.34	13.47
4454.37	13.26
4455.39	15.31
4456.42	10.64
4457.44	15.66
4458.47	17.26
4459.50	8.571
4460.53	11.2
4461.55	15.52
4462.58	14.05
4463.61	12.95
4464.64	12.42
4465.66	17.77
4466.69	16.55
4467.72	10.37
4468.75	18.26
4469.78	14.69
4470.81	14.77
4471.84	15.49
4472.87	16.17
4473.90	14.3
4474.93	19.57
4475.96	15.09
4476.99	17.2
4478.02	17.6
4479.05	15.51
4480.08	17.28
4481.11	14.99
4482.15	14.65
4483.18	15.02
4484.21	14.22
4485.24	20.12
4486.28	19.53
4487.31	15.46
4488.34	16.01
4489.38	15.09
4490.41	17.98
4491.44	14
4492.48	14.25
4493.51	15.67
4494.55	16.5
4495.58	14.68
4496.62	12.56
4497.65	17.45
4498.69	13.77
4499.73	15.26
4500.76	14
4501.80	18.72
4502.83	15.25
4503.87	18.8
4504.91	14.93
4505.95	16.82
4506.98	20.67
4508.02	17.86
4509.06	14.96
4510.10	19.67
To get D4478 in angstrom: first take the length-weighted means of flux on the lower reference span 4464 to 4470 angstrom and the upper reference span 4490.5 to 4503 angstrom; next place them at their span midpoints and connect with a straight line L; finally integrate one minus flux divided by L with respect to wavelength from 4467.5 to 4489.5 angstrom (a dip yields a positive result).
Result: -1.4 angstrom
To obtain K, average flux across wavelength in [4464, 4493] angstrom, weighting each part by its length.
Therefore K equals 15.9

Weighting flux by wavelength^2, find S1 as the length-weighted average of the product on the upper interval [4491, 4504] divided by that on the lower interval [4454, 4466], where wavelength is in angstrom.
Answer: 1.1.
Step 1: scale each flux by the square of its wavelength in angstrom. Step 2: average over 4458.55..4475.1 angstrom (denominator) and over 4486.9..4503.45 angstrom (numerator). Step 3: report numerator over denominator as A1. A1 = 1.1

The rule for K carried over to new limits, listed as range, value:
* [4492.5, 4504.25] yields 15.6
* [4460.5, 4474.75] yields 14.8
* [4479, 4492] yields 16.2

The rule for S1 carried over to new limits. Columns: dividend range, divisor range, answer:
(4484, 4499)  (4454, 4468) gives 1.17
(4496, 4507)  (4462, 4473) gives 1.10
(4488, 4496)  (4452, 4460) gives 1.17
